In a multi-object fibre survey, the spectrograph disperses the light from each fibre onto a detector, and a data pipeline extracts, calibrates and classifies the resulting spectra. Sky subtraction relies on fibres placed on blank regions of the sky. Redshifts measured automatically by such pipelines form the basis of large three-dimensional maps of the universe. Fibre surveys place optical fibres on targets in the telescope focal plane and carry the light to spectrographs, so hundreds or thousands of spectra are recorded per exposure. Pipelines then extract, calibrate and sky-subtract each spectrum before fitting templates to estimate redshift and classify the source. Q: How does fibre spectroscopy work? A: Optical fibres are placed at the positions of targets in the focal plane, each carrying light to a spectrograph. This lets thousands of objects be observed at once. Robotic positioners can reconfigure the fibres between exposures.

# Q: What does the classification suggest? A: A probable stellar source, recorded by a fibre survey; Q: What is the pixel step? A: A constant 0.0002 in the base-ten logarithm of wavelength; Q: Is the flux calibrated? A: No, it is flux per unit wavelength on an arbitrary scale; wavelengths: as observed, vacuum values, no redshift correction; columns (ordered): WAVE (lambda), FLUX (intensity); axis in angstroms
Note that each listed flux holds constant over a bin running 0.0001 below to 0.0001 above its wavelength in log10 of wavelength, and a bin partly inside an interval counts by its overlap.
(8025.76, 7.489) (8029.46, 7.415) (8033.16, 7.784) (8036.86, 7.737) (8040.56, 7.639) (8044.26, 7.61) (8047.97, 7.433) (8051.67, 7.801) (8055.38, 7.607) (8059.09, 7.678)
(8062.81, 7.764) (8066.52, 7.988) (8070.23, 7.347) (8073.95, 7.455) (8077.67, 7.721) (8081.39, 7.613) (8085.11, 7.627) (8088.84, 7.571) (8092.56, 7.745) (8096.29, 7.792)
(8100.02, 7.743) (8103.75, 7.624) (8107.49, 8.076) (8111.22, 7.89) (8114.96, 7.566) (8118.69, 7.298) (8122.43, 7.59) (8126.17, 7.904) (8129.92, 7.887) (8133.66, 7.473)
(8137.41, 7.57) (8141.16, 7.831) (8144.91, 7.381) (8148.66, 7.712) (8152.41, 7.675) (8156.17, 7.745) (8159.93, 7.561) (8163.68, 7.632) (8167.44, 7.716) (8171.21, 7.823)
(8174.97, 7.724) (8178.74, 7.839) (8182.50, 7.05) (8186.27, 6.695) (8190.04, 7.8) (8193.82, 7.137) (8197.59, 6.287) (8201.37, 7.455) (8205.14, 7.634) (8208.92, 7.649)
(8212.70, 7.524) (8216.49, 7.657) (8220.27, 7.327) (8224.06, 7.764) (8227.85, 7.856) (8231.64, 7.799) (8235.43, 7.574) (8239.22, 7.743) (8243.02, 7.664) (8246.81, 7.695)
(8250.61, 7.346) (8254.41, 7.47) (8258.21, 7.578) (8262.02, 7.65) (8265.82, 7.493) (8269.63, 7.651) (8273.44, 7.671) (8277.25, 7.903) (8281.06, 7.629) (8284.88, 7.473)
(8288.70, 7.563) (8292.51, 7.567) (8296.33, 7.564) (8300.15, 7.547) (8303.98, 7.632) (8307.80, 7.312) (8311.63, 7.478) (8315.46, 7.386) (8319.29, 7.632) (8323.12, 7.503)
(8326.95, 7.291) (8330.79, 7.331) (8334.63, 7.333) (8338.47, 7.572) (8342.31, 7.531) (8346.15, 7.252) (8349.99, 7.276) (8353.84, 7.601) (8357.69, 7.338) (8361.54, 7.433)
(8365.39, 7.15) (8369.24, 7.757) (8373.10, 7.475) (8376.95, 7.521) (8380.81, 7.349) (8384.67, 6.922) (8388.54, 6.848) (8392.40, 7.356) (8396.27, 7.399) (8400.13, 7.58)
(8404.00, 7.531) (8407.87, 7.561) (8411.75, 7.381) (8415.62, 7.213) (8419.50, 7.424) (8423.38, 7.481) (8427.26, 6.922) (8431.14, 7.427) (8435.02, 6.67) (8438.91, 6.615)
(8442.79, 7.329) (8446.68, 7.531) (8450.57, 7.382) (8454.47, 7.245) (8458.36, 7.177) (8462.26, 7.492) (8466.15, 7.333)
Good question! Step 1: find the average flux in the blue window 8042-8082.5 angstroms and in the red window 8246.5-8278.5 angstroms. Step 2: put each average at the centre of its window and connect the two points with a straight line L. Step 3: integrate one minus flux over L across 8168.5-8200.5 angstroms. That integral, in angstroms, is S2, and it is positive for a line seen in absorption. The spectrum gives 1.3 angstroms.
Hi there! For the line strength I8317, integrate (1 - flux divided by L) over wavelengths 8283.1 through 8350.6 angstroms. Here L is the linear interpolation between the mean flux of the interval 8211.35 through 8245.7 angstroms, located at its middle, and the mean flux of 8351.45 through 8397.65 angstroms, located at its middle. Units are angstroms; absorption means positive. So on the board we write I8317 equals 0.1 angstroms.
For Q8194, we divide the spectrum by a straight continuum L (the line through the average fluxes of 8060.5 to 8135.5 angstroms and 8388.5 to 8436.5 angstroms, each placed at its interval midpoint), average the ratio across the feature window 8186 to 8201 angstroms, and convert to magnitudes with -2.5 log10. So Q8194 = 0.08 mag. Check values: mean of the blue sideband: 7.68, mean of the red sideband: 7.32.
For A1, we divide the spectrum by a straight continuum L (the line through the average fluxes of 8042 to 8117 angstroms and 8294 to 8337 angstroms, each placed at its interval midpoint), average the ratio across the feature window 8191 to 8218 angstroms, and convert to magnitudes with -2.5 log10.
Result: 0.03 mag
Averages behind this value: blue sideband 7.68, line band 7.34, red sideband 7.46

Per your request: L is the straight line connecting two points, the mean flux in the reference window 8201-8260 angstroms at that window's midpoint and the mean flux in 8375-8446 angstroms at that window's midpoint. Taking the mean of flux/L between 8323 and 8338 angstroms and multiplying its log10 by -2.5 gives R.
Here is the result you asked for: 0.007 mag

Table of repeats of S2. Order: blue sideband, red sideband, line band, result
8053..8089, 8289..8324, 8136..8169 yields -0.21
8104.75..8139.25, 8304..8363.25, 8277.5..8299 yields -0.30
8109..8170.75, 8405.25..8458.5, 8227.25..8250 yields -0.53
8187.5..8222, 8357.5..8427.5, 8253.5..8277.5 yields -0.82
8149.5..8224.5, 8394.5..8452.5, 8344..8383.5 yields -0.34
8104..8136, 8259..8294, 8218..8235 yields -0.06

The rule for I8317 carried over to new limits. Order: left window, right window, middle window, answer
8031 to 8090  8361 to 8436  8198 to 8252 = -0.7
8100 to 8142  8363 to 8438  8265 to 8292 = -0.5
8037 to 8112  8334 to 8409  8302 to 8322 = -0.1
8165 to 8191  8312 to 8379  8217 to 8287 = -1.4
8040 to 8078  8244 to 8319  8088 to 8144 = -0.6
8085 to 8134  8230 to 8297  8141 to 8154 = 0.1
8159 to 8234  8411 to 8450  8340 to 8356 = -0.2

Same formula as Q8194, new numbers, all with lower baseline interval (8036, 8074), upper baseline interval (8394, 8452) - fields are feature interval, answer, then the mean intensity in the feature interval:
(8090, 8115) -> -0.03 mag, 7.79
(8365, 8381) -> -0.02 mag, 7.49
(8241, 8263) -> -0.01 mag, 7.56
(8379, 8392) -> 0.04 mag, 7.07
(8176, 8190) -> 0.03 mag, 7.31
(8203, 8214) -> -0.02 mag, 7.61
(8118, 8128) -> -0.01 mag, 7.63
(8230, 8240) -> -0.03 mag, 7.7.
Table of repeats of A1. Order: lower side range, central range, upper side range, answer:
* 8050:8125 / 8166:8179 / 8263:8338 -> -0.02 mag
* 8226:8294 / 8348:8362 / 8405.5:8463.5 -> 0.00 mag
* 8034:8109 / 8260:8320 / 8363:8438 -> -0.02 mag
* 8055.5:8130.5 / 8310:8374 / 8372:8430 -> 0.00 mag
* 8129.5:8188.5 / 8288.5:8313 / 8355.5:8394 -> -0.02 mag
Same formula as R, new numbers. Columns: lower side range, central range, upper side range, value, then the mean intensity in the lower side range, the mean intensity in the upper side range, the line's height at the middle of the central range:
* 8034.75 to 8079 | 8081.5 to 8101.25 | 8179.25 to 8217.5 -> -0.02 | 7.65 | 7.3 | 7.56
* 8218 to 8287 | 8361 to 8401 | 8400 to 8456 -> 0.00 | 7.63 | 7.28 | 7.37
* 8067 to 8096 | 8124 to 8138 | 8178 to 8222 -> -0.03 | 7.61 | 7.33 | 7.49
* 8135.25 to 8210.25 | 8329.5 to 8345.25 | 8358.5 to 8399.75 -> -0.01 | 7.49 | 7.33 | 7.36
